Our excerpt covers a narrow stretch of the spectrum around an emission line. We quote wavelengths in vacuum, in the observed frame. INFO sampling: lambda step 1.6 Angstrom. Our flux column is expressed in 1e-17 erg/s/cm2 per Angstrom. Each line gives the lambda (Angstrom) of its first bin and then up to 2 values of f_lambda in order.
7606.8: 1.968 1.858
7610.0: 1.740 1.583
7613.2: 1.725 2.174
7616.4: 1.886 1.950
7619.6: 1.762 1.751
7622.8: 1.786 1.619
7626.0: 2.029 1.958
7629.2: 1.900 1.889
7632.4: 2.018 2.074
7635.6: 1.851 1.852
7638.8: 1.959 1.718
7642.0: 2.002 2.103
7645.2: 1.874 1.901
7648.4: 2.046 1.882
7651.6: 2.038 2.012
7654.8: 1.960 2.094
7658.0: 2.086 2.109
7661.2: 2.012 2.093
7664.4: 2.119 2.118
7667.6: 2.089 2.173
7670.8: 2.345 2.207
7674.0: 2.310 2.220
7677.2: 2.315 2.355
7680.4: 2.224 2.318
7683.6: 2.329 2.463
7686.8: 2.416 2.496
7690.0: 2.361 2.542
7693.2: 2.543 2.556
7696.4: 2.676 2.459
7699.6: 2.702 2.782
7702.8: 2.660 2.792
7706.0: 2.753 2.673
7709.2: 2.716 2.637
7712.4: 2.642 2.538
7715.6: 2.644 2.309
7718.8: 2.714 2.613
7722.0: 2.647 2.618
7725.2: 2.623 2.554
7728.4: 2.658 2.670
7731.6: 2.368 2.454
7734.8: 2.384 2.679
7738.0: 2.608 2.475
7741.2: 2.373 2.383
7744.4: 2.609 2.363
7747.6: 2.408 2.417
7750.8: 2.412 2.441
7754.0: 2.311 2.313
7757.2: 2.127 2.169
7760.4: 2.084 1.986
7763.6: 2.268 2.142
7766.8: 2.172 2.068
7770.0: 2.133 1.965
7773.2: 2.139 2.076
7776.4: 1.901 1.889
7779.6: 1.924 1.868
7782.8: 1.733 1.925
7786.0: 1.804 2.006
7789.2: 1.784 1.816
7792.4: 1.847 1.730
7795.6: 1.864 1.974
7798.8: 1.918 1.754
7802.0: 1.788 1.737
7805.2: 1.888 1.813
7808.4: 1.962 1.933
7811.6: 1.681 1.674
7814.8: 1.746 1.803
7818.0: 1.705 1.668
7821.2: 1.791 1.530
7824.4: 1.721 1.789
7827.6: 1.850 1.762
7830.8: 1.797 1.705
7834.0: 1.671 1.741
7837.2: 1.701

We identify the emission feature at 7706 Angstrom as Mg II 2798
